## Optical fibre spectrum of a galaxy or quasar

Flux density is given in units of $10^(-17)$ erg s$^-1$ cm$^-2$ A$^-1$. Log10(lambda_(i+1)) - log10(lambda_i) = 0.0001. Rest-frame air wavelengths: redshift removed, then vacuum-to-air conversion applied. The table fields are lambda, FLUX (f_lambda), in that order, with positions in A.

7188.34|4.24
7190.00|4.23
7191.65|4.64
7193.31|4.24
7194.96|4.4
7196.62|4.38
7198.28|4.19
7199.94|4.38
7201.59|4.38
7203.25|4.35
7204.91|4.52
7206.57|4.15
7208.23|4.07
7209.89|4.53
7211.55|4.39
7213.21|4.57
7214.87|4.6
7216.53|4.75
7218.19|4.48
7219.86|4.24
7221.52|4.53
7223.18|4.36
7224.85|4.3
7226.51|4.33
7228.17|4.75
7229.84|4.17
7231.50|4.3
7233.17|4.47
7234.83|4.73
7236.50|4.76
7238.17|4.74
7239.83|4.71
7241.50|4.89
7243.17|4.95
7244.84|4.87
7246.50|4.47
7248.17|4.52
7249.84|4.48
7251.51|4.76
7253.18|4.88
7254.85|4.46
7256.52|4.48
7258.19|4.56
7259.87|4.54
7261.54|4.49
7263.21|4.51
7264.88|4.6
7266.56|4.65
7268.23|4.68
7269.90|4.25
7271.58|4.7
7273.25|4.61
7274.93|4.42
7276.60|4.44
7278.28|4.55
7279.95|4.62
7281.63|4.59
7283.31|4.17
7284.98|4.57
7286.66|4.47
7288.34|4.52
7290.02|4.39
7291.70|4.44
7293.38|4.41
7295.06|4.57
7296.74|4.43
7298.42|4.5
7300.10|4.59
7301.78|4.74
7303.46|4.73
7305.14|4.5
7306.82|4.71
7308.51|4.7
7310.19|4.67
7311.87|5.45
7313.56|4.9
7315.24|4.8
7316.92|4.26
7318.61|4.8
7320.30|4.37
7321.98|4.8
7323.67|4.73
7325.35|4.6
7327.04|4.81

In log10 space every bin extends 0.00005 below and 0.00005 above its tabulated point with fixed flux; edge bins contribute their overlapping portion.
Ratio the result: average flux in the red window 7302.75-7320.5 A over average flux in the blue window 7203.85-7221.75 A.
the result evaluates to 1.07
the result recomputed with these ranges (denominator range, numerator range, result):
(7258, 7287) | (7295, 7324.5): 1.04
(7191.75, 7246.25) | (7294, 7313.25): 1.05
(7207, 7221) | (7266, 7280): 1.02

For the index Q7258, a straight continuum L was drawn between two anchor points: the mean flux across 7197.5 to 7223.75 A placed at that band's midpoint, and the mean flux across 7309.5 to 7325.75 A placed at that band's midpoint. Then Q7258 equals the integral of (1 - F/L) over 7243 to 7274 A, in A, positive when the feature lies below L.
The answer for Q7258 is -0.26 A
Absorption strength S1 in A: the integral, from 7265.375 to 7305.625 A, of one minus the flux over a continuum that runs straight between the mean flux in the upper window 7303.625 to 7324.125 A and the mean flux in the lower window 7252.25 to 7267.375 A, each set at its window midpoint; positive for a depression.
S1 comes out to 1.1 A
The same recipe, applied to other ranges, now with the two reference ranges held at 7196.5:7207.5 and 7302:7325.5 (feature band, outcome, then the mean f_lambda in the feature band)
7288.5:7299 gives 0.4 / 4.46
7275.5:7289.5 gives 0.4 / 4.49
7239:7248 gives -0.6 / 4.76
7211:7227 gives -0.3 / 4.46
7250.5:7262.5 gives -0.2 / 4.59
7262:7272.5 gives 0.0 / 4.56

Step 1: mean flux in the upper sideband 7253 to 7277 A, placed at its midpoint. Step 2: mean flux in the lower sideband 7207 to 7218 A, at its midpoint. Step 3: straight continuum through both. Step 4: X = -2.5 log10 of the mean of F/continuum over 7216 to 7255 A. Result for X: -0.02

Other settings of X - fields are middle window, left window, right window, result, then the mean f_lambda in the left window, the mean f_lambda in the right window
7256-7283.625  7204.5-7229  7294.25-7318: 0.01 mag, 4.44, 4.68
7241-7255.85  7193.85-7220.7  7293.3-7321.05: -0.04 mag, 4.4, 4.66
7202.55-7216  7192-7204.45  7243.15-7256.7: 0.00 mag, 4.35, 4.64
